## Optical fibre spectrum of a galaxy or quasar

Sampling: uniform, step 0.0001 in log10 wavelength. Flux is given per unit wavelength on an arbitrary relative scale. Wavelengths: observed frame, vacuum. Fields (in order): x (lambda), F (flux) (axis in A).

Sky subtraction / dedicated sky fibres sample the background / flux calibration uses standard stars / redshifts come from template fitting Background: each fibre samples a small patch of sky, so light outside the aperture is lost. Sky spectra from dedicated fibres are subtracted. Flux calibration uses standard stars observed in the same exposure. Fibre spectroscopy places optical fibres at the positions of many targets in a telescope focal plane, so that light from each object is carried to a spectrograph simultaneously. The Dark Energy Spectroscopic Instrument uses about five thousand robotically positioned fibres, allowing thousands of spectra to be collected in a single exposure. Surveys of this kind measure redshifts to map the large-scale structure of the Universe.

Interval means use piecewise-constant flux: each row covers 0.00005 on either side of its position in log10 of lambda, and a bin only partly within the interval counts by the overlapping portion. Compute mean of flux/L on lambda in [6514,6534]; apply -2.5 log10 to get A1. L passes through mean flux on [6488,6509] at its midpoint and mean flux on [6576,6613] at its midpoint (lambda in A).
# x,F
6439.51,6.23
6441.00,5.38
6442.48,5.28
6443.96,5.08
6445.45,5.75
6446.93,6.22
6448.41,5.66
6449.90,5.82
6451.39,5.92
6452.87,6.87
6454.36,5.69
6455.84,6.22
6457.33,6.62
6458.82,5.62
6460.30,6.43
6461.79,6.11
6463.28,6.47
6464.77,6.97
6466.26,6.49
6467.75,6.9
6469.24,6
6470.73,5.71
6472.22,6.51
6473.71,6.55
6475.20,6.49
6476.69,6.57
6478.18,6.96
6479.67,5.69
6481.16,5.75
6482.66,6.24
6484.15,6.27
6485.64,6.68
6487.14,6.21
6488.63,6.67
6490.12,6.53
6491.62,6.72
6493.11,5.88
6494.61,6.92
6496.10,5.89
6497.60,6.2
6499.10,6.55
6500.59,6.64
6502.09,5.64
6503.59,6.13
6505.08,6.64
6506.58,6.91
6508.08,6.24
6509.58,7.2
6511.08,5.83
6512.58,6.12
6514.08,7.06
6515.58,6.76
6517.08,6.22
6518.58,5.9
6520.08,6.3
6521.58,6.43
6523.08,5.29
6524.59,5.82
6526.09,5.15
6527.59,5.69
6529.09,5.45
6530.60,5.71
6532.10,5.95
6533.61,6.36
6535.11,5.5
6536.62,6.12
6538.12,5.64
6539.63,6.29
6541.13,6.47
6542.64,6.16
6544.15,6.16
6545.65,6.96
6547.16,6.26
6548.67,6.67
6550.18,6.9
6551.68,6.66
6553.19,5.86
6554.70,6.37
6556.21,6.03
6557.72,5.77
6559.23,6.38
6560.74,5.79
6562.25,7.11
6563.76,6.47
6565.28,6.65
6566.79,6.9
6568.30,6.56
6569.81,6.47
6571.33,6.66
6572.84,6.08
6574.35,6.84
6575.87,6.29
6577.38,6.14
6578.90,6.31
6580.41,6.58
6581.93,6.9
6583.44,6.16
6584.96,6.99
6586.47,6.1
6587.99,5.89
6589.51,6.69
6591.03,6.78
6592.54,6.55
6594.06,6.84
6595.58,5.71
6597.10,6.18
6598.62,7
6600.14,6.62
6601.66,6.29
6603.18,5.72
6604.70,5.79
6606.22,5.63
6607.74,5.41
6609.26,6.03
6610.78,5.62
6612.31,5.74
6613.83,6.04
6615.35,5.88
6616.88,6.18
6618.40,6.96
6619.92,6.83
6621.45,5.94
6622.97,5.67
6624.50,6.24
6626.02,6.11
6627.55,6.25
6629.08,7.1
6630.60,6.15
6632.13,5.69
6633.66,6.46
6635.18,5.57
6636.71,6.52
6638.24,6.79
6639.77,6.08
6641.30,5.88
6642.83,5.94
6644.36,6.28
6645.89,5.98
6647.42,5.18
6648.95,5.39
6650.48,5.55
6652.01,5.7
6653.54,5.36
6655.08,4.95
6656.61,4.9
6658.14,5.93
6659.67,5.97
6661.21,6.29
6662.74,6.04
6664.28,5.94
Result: 0.07 mag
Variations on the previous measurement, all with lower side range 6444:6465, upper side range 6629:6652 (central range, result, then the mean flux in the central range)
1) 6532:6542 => 0.001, 6.05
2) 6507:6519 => -0.064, 6.44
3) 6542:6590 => -0.067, 6.43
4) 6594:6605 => -0.041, 6.25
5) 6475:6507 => -0.048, 6.37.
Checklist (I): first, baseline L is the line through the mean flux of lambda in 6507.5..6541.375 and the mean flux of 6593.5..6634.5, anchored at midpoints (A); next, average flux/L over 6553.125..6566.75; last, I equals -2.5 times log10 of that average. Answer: -0.040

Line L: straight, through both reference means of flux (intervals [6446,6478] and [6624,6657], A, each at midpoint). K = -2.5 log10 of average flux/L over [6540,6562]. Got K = -0.040 mag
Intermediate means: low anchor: 6.29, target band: 6.34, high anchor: 5.92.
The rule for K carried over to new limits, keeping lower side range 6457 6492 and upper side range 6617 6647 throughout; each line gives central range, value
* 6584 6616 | 0.01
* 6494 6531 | 0.03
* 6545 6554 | -0.04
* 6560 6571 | -0.05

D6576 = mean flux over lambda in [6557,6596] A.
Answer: 6.45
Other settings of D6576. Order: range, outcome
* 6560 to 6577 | 6.52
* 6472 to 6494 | 6.38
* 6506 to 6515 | 6.55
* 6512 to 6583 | 6.26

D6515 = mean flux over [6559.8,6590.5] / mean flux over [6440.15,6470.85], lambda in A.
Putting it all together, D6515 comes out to 1.07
